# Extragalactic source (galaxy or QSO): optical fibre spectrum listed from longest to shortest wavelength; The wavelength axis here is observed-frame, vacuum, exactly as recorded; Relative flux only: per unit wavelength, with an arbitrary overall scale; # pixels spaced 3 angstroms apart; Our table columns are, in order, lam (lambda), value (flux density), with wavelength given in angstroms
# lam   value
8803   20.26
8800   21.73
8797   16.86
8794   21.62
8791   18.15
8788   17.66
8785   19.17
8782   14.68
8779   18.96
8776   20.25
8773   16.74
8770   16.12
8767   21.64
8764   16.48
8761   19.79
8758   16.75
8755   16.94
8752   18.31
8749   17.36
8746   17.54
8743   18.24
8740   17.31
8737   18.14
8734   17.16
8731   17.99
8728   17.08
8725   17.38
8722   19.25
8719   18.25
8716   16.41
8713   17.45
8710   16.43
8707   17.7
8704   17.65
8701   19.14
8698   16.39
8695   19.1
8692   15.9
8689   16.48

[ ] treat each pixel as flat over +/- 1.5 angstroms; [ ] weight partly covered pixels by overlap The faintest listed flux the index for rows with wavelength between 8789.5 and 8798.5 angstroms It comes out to 16.86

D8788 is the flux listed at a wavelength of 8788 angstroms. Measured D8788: 17.66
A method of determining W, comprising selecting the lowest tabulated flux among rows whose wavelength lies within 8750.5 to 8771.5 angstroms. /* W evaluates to 16.12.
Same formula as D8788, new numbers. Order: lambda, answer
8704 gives 17.65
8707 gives 17.7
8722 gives 19.25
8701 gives 19.14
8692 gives 15.9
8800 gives 21.73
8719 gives 18.25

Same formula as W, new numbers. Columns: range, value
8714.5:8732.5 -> 16.41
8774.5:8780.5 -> 18.96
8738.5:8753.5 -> 17.31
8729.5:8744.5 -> 17.16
